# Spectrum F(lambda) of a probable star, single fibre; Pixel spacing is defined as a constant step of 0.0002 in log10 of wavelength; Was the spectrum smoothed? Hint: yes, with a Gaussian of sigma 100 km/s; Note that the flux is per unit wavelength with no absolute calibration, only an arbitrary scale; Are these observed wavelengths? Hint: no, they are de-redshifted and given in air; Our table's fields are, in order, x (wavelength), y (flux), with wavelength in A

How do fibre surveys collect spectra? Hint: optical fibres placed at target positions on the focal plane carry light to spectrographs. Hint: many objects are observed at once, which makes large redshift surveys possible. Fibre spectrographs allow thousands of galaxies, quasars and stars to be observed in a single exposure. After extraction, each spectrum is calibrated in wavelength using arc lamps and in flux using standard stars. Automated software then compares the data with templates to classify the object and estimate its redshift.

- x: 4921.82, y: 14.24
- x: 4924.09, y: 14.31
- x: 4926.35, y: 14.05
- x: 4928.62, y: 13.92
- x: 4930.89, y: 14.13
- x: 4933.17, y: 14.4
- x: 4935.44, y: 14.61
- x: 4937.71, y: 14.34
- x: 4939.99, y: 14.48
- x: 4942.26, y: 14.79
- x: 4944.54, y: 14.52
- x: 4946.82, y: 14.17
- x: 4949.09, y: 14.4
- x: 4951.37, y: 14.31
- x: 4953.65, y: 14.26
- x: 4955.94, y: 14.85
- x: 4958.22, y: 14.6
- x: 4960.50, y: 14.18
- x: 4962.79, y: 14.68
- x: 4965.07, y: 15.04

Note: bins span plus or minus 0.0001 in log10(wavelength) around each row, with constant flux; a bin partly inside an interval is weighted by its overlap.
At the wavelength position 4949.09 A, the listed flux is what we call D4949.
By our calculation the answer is 14.4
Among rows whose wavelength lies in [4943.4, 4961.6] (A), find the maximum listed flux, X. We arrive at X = 14.85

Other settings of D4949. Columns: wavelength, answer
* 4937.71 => 14.34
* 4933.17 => 14.4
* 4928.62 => 13.92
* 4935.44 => 14.61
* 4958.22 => 14.6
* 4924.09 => 14.31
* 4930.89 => 14.13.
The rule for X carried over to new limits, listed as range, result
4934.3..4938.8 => 14.61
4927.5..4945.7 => 14.79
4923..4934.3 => 14.4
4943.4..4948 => 14.52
